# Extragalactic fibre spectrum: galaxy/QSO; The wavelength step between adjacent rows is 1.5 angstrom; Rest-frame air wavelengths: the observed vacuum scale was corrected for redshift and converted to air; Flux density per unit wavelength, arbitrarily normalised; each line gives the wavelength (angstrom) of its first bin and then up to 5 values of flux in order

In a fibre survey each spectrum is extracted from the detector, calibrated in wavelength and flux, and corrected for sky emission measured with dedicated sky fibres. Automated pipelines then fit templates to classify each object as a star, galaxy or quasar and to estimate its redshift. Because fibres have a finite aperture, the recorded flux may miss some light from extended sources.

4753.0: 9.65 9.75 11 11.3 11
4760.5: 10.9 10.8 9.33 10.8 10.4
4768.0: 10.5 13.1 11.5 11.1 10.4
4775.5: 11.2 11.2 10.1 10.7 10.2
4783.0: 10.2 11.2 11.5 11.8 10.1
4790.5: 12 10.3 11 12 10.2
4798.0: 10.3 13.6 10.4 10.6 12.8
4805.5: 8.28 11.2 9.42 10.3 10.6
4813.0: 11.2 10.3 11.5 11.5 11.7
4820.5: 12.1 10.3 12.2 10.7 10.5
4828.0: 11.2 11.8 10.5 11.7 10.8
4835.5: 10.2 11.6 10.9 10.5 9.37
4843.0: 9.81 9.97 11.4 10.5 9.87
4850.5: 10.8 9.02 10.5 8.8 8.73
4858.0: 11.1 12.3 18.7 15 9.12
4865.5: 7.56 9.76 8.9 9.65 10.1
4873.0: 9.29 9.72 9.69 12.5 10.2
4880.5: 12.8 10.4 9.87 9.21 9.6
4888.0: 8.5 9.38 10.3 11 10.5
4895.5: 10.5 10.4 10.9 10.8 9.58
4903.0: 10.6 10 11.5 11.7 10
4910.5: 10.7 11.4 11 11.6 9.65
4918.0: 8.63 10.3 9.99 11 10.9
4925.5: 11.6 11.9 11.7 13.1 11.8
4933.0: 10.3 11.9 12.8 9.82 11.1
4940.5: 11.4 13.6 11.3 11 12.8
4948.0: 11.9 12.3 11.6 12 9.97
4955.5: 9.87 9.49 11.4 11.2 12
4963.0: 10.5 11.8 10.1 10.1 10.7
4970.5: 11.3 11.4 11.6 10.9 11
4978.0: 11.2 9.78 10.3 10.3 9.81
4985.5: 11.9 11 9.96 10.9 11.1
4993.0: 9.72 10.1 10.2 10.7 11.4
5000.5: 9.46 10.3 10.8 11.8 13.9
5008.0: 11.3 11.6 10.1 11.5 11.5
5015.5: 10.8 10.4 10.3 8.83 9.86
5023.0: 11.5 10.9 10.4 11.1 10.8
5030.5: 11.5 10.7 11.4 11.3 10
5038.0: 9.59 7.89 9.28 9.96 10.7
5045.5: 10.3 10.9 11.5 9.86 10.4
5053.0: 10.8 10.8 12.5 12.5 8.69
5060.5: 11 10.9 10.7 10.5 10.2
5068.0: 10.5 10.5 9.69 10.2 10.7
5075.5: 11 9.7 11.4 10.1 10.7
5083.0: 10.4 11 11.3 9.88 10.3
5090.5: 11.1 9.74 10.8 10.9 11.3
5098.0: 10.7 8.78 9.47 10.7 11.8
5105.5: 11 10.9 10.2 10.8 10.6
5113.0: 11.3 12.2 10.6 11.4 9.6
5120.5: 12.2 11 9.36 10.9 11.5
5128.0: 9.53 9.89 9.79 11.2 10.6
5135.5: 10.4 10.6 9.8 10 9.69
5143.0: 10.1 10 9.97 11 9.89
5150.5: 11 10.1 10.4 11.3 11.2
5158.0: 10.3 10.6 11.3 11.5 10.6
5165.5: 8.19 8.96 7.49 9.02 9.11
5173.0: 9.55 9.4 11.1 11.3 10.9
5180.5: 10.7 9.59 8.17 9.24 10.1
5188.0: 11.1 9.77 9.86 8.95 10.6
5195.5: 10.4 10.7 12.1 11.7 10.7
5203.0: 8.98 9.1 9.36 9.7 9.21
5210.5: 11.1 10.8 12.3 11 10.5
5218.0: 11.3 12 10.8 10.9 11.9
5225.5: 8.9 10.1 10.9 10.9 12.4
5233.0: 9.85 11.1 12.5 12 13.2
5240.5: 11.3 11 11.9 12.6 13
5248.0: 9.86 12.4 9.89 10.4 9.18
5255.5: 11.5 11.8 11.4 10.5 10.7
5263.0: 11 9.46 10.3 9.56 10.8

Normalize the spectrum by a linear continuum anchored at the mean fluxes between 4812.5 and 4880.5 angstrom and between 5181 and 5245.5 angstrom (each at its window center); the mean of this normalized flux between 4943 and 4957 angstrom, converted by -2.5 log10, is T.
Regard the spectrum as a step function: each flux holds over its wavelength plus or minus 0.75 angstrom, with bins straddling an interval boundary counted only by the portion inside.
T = -0.06 mag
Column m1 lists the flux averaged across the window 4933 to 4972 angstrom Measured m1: 11.3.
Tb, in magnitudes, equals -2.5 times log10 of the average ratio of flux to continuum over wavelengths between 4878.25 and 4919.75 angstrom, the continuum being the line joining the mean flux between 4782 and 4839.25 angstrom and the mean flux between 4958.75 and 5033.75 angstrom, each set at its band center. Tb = 0.05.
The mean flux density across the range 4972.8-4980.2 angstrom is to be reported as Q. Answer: 10.9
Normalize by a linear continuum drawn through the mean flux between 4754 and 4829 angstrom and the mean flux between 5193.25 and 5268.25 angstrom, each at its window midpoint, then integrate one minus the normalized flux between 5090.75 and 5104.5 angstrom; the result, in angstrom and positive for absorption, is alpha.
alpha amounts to 0.6 angstrom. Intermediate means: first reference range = 10.9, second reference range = 10.9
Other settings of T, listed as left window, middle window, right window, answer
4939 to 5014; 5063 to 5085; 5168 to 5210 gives 0.01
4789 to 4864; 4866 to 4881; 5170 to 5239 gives 0.08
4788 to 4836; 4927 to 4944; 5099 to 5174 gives -0.09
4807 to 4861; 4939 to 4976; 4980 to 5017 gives -0.04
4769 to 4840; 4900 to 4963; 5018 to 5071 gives -0.04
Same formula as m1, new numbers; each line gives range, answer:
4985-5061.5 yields 10.7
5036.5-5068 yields 10.4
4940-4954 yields 11.9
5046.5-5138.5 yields 10.6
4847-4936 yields 10.6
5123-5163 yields 10.4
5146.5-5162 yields 10.7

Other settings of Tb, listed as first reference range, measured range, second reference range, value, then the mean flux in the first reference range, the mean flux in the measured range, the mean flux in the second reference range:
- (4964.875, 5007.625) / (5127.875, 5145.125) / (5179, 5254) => 0.06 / 10.8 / 10.2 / 10.7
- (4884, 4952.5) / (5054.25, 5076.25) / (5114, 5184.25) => -0.02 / 10.9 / 10.7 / 10.3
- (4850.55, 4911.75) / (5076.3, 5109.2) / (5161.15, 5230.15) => -0.02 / 10.5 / 10.6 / 10.2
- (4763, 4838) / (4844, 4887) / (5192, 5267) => 0.04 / 11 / 10.5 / 10.9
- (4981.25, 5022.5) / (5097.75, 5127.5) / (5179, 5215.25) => -0.03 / 10.7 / 10.7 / 10.2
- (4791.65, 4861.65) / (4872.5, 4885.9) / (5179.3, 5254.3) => 0.05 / 10.9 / 10.4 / 10.7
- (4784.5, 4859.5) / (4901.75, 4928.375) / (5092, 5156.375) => 0.00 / 10.8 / 10.7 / 10.6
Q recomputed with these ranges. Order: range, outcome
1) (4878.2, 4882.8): 11.1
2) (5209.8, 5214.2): 11.4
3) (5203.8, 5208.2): 9.39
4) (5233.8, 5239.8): 12.2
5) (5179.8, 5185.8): 9.42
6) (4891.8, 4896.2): 10.7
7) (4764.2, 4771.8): 11.2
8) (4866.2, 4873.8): 9.53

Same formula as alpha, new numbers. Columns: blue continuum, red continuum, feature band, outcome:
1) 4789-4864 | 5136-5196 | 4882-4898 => 1.3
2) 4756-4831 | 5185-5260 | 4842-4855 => 1.0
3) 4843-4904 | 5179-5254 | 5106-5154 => 0.6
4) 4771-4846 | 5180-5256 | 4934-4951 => -1.5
